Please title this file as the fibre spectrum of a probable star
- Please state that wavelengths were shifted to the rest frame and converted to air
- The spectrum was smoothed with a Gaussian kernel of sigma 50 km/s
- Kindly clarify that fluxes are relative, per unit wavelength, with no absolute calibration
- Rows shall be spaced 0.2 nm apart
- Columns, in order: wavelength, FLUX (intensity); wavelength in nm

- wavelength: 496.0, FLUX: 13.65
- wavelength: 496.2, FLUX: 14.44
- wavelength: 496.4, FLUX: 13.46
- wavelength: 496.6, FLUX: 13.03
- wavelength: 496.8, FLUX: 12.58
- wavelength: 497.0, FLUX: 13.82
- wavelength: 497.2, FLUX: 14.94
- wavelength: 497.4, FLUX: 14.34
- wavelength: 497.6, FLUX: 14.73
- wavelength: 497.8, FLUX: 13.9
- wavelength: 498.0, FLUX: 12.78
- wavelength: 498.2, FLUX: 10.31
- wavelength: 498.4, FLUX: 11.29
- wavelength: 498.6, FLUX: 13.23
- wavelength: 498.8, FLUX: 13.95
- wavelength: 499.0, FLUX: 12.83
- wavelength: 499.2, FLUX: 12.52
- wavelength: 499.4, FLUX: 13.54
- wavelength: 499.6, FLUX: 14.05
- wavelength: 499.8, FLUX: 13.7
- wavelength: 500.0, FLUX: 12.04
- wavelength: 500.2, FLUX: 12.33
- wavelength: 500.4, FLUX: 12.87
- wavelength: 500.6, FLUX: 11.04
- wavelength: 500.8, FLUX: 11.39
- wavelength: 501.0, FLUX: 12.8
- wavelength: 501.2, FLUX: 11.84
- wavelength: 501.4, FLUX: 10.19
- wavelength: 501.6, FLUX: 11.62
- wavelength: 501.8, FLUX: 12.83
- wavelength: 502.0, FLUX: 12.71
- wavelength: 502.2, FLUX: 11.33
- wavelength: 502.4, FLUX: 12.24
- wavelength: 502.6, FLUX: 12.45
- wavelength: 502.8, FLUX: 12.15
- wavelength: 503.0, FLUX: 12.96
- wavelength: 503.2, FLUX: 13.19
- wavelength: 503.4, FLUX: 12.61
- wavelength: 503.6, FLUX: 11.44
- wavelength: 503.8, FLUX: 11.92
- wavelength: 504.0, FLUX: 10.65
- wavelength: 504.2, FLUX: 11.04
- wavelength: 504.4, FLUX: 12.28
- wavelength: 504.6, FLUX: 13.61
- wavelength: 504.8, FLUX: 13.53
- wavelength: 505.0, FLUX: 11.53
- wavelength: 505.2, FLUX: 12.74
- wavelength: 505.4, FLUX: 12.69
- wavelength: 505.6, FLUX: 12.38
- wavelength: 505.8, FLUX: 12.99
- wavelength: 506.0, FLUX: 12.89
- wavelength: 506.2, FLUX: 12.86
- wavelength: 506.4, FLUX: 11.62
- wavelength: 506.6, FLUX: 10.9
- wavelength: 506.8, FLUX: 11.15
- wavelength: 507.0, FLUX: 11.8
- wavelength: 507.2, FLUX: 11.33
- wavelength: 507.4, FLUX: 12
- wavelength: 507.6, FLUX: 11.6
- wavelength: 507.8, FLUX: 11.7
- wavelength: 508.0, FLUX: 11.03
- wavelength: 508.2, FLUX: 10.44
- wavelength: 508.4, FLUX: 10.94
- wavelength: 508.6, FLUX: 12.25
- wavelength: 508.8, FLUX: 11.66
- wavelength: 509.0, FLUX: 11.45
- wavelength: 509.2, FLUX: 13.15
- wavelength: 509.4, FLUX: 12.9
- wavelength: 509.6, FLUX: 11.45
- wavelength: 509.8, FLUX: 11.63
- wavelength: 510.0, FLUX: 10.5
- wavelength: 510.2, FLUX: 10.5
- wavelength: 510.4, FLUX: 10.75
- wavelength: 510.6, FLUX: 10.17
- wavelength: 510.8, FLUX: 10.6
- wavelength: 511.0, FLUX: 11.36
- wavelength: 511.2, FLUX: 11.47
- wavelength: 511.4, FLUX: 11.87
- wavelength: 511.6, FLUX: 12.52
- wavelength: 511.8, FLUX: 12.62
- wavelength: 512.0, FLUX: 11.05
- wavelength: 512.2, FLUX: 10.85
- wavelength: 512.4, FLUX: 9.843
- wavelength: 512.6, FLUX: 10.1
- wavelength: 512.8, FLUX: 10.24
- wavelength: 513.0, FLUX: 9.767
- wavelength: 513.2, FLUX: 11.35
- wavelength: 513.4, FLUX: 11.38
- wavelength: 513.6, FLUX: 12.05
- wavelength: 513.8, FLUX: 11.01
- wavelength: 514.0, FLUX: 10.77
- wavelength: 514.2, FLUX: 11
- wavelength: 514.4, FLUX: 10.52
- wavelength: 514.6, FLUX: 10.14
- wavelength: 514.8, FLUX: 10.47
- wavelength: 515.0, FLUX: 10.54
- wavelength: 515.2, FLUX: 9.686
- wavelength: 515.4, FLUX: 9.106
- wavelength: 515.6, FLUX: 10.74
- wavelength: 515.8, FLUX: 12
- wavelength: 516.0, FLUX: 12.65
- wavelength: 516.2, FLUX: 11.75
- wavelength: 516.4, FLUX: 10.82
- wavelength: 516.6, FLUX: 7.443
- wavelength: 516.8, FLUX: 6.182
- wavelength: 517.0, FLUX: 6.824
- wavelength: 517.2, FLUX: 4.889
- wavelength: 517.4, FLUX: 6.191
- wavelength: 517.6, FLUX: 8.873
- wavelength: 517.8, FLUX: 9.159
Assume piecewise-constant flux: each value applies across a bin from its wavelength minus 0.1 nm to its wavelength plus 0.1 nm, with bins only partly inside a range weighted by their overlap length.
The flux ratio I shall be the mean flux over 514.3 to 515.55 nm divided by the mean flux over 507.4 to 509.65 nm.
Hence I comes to 0.86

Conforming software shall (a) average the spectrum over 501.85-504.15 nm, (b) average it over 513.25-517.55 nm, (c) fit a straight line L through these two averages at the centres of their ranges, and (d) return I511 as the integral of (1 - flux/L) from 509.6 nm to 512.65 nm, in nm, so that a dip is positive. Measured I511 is -0.13 nm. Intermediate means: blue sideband 12.1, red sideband 9.82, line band 11.1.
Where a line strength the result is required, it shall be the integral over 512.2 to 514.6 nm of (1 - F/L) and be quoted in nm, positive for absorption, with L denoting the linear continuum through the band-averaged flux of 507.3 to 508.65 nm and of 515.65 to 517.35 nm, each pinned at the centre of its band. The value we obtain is -0.20 nm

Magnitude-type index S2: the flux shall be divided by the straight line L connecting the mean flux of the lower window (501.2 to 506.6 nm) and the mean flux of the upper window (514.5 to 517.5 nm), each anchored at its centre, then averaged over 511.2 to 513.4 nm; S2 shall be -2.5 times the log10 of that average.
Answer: -0.088 mag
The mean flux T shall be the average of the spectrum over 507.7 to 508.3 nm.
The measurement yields 11.1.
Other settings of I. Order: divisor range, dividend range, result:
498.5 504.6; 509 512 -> 0.93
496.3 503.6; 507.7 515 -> 0.88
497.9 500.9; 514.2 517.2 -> 0.78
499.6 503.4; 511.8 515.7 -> 0.87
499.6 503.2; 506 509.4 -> 0.96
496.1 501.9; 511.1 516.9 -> 0.83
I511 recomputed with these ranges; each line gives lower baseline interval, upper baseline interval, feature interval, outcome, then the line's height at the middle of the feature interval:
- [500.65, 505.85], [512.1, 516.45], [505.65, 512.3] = -0.08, 11.4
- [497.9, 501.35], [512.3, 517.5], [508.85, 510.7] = -0.11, 10.8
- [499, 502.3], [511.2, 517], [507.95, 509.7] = -0.07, 11.3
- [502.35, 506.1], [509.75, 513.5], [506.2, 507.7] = 0.04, 11.9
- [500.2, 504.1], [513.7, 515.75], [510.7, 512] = -0.10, 10.9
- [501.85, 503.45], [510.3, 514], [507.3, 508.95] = 0.03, 11.6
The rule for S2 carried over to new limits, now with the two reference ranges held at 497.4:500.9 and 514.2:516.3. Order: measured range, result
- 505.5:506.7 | -0.03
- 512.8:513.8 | 0.00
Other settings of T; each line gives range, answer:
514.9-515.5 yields 9.78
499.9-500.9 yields 11.9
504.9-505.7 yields 12.3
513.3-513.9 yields 11.5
